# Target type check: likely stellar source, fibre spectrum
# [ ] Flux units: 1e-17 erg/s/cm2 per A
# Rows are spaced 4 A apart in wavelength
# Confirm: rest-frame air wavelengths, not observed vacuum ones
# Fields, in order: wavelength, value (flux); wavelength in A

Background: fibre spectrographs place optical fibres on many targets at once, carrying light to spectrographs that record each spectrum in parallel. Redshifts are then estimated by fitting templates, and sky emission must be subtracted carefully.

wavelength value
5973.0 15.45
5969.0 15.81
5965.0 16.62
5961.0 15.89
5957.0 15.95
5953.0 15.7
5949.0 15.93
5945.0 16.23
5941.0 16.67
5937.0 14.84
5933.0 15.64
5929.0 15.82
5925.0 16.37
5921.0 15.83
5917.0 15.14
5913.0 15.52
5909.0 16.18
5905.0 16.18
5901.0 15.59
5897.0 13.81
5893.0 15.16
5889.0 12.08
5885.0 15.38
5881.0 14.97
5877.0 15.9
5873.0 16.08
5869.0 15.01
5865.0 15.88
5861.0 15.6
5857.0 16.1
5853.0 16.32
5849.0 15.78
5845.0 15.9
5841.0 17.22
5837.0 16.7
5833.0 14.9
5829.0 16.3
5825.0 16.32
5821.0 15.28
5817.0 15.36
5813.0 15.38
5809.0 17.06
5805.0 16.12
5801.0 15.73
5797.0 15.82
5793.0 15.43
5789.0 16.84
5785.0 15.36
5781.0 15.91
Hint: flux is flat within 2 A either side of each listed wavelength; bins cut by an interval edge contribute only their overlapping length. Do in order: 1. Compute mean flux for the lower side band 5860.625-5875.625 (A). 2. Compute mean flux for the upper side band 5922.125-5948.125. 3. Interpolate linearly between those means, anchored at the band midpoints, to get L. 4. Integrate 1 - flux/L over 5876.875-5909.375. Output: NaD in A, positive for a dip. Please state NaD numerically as 1.7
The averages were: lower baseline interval 15.7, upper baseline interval 15.9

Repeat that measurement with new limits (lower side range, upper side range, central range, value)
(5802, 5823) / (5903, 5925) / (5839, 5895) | 1.07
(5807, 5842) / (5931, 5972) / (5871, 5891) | 1.37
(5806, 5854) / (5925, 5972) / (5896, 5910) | 0.41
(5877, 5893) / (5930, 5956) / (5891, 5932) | -1.23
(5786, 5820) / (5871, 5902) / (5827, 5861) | -1.60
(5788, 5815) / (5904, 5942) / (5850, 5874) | 0.13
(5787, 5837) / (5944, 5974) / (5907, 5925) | 0.22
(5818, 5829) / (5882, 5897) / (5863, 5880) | -1.19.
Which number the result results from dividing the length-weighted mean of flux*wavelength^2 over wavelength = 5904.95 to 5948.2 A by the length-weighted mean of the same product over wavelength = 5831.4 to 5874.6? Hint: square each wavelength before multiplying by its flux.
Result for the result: 1.02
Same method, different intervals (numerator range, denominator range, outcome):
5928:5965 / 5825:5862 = 1.02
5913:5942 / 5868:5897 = 1.07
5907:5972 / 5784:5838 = 1.04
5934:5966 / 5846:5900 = 1.07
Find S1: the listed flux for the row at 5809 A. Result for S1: 17.06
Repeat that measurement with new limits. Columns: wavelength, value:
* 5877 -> 15.9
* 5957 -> 15.95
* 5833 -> 14.9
